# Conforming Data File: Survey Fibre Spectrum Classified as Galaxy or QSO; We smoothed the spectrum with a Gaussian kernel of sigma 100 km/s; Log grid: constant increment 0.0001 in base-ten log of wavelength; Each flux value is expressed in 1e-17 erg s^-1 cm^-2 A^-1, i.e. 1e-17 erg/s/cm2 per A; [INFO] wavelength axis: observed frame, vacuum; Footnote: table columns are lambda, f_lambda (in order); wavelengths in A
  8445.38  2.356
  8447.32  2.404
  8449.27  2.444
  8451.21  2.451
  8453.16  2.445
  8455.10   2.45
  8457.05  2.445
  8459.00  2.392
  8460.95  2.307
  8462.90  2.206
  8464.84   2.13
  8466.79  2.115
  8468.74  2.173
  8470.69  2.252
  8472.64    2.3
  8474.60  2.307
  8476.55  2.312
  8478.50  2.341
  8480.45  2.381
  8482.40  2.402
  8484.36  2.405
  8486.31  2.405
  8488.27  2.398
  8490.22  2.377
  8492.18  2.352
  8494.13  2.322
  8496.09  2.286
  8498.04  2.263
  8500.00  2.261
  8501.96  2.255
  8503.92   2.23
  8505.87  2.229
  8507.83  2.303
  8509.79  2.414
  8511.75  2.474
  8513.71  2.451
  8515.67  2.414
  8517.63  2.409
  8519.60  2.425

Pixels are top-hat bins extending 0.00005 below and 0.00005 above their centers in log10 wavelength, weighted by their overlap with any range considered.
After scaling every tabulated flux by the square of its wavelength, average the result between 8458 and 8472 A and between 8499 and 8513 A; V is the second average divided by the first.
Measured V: 1.05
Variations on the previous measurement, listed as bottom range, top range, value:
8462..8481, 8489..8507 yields 1.02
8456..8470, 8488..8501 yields 1.04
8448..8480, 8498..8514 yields 1.01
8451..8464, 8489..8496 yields 0.99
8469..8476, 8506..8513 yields 1.05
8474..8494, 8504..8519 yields 1.01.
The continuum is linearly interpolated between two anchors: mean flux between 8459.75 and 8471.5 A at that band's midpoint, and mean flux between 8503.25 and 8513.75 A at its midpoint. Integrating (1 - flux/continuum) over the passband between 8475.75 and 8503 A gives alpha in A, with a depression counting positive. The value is -0.71 A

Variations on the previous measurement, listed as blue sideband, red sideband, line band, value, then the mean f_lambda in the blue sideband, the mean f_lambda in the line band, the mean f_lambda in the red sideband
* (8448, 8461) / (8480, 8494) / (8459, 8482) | 1.33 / 2.43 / 2.27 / 2.38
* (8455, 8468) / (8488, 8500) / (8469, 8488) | -0.31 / 2.28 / 2.34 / 2.32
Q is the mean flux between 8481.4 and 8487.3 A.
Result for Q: 2.4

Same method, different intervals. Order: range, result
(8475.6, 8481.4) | 2.35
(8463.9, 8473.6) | 2.19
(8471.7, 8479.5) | 2.31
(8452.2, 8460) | 2.43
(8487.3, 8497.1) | 2.35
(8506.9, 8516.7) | 2.41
